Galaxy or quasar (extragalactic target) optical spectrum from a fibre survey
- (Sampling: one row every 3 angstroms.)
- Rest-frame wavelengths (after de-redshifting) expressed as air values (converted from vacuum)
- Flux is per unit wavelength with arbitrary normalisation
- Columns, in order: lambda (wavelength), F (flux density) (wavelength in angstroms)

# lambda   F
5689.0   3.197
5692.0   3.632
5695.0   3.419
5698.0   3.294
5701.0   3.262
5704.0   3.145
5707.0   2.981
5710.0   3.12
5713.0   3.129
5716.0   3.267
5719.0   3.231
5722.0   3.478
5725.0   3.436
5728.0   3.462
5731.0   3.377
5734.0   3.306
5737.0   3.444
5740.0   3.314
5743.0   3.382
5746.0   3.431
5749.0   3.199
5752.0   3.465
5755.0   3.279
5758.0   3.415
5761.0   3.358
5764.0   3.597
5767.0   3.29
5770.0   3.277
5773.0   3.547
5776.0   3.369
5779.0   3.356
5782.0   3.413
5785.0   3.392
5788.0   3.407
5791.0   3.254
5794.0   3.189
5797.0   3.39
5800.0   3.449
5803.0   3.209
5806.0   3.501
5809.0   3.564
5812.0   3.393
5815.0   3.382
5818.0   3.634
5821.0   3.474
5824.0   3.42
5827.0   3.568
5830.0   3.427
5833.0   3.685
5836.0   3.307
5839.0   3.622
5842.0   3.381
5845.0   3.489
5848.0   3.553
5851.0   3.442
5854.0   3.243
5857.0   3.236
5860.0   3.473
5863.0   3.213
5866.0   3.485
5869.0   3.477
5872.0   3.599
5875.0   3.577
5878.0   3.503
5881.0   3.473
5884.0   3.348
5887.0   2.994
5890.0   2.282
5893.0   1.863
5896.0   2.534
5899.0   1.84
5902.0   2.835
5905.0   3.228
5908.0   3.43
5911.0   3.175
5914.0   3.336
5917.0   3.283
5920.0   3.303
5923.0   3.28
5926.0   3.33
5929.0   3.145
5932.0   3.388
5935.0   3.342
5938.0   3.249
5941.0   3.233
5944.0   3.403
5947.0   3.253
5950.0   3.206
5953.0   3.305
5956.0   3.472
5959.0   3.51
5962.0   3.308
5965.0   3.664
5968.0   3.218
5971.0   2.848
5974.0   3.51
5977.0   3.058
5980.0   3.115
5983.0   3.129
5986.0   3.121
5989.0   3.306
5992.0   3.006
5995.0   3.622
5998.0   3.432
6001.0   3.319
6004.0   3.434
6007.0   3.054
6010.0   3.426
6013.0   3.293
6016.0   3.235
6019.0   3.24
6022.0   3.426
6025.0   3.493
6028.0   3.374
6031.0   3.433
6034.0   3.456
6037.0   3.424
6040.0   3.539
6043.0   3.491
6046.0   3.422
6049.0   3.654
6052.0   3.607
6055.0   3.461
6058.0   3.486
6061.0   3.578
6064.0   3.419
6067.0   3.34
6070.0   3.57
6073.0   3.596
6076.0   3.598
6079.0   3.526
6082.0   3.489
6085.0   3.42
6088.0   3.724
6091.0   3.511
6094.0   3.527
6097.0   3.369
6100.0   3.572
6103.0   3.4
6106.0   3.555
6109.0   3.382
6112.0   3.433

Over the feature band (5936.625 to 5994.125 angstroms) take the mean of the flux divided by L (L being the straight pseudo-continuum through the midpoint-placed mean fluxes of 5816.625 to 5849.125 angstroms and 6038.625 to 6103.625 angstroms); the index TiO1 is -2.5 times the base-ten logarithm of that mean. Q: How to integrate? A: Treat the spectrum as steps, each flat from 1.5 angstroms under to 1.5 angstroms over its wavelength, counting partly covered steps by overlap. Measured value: 0.08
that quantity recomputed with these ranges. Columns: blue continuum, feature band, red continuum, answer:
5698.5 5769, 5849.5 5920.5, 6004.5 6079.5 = 0.084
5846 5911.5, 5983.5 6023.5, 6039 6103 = 0.027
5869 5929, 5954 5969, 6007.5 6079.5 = -0.064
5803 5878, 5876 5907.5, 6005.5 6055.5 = 0.217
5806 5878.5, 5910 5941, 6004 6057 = 0.052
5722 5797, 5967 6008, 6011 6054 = 0.064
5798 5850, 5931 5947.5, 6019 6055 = 0.051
